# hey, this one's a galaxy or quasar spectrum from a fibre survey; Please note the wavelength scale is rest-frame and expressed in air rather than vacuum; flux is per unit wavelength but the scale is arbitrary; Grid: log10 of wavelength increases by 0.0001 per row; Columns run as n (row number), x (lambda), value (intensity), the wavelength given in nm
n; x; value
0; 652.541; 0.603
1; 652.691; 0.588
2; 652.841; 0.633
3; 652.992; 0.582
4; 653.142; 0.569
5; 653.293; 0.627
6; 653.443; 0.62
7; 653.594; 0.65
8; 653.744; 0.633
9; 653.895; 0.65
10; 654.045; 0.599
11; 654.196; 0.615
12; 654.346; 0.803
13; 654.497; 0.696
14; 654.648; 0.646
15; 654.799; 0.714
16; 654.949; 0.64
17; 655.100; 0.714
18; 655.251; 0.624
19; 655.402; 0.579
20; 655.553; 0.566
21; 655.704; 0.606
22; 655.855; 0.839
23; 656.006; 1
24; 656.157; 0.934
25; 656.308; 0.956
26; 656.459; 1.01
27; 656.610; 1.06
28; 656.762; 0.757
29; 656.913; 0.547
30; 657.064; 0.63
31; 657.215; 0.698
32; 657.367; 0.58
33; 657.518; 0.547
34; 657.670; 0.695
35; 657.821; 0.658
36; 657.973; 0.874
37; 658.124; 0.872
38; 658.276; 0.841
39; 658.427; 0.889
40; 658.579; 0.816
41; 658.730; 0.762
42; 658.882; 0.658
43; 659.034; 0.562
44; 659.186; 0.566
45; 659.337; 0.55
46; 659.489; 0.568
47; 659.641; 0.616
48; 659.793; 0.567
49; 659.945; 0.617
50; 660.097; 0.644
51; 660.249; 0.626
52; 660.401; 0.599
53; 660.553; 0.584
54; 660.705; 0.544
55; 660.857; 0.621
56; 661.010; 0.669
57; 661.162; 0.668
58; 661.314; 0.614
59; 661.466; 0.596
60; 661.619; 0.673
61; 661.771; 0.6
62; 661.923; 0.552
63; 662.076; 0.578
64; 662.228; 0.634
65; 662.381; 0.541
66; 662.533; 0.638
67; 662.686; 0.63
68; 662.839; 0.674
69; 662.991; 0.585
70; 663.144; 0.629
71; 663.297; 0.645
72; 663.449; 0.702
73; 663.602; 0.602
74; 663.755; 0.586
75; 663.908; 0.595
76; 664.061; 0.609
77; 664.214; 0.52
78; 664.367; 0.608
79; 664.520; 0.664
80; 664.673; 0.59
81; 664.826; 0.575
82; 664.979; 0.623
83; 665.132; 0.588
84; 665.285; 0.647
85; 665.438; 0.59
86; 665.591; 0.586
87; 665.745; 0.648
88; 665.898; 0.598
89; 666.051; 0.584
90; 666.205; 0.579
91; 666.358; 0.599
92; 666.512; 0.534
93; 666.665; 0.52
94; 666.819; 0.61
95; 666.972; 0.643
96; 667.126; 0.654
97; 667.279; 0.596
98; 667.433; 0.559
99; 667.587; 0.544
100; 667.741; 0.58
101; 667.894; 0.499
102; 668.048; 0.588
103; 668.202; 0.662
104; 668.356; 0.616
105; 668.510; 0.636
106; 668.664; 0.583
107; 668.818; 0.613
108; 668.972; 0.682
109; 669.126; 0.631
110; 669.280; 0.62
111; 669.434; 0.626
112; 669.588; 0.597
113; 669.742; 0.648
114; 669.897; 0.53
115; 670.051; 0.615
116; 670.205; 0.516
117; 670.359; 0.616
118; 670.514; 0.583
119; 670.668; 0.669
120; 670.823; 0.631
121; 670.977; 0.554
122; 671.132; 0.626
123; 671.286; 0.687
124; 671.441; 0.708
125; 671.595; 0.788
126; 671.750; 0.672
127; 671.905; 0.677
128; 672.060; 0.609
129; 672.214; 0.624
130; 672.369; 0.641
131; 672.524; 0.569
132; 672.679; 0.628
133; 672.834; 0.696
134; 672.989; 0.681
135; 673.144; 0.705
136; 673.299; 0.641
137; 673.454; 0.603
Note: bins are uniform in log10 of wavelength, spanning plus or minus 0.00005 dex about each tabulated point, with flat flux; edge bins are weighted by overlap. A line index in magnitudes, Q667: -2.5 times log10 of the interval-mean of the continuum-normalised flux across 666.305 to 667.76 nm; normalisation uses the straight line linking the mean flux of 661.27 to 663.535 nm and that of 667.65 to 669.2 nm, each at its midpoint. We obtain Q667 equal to 0.050 mag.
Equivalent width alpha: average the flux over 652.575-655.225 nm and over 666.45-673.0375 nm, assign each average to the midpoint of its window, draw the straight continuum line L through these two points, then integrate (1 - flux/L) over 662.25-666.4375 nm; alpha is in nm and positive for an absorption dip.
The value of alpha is 0.12 nm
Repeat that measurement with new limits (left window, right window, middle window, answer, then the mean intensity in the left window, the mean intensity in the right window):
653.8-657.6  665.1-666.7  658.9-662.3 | 0.28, 0.72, 0.59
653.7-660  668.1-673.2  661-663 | 0.19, 0.709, 0.634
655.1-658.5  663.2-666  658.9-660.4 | 0.24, 0.761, 0.61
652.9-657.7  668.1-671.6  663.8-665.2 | 0.12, 0.699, 0.624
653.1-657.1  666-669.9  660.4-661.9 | 0.10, 0.716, 0.599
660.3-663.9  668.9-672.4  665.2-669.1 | 0.17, 0.615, 0.633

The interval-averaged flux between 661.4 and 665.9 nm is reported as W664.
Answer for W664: 0.61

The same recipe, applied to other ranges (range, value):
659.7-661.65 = 0.616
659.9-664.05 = 0.616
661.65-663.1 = 0.606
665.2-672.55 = 0.613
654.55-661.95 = 0.69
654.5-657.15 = 0.753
